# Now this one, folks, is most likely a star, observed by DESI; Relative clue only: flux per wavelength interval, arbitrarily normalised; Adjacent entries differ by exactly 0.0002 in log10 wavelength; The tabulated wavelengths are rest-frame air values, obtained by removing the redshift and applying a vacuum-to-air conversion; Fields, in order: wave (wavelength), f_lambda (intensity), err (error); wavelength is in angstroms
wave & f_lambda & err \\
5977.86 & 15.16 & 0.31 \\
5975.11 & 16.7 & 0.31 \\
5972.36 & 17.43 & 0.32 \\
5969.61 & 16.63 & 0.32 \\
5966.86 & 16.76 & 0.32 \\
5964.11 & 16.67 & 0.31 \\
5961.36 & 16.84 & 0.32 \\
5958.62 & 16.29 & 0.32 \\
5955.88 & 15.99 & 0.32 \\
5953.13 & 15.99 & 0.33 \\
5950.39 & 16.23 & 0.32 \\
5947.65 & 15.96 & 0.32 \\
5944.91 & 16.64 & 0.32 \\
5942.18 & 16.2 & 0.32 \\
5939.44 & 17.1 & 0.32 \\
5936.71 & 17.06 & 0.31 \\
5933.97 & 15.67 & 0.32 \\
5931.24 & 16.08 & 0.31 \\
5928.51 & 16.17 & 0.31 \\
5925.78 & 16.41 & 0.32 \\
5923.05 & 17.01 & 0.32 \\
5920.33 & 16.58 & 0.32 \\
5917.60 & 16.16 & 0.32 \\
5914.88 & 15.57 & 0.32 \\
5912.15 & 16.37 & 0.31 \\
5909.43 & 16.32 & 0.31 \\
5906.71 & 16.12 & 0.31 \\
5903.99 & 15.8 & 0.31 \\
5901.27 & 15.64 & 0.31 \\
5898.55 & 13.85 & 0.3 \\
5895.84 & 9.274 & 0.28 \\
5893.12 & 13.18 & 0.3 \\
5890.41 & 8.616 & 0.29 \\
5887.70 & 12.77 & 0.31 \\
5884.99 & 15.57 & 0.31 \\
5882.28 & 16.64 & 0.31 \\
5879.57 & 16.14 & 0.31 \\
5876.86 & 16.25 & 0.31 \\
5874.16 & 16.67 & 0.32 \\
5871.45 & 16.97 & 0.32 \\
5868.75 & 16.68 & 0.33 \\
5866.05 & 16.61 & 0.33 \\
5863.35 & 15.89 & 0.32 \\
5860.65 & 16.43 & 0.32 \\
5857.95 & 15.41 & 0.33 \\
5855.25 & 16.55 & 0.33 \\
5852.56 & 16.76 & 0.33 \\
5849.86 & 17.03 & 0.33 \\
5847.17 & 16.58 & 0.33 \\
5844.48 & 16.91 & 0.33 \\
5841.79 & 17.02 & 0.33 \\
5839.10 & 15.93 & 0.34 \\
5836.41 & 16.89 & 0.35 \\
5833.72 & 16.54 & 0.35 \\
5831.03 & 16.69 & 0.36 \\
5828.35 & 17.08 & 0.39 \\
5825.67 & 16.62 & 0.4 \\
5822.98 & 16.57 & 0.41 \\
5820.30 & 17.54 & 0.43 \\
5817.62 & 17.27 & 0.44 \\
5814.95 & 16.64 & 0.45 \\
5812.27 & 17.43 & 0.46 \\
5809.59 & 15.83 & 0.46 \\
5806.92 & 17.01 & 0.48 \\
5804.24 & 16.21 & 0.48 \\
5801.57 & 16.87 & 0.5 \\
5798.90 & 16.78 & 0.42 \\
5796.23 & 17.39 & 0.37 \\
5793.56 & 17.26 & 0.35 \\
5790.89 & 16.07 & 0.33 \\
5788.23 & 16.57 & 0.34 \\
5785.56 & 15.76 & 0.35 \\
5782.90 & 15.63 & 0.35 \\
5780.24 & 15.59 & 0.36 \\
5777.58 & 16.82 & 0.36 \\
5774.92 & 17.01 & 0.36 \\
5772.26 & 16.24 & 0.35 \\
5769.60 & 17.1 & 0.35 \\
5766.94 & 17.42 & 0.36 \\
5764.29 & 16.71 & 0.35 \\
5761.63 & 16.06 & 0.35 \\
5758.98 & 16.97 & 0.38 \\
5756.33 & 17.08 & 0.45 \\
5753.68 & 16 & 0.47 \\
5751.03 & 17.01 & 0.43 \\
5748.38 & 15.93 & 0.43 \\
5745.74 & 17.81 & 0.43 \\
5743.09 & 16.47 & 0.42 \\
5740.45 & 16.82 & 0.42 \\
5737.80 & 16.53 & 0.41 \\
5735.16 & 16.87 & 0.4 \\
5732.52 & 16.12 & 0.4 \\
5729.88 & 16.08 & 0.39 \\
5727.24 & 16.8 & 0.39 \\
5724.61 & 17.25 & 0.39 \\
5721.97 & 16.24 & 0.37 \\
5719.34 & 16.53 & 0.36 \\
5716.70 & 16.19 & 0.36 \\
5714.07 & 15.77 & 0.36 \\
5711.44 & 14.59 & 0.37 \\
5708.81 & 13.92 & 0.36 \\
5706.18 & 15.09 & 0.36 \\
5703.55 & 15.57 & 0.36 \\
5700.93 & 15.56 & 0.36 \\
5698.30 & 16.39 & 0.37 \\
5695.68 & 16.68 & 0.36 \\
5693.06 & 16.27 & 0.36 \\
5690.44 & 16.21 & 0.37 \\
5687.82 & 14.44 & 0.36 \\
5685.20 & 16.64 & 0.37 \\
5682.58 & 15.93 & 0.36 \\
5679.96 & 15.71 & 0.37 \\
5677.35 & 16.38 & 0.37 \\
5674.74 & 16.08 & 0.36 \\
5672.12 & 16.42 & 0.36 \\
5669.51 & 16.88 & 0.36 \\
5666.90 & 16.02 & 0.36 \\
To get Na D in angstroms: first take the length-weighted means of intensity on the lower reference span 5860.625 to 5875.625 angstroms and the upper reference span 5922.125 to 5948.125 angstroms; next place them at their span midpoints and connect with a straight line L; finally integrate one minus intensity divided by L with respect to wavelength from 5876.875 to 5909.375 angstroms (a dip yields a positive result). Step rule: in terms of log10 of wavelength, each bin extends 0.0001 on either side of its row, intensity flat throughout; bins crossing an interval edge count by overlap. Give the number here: 4.64 angstroms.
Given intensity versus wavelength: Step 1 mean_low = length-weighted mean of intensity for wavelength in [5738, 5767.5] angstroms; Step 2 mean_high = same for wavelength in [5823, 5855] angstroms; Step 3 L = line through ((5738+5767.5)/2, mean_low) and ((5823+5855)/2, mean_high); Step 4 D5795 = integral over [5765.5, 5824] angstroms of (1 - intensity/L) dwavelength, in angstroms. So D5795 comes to 0.1 angstroms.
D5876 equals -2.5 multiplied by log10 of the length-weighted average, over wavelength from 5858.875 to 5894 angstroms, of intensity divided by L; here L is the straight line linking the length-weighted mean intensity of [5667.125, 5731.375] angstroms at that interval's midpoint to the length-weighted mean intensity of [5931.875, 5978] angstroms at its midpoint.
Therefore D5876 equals 0.070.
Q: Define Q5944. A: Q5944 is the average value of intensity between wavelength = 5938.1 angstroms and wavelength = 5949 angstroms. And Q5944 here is 16.5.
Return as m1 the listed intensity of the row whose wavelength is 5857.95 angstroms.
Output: 15.41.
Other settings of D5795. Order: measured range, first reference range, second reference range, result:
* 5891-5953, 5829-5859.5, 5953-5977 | 3.6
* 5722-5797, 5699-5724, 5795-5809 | -1.8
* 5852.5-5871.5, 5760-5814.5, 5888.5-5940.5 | -0.7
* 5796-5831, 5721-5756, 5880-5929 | -2.2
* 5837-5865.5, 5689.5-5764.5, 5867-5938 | -1.5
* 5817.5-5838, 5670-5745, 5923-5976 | -0.7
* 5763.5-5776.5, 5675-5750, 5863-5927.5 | -0.9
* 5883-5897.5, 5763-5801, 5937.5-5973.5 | 3.9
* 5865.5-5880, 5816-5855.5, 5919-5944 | 0.1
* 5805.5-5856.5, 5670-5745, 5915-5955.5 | -1.8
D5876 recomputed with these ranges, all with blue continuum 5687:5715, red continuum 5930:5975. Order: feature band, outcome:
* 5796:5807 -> -0.06 mag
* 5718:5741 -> -0.06 mag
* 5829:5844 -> -0.04 mag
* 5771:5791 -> -0.03 mag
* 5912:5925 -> 0.00 mag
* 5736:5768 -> -0.07 mag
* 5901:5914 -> 0.02 mag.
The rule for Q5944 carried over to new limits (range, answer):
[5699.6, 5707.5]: 15.4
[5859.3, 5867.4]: 16.3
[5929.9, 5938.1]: 16.3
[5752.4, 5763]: 16.5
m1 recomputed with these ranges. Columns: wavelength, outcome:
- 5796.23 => 17.39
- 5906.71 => 16.12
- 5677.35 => 16.38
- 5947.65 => 15.96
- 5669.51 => 16.88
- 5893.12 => 13.18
